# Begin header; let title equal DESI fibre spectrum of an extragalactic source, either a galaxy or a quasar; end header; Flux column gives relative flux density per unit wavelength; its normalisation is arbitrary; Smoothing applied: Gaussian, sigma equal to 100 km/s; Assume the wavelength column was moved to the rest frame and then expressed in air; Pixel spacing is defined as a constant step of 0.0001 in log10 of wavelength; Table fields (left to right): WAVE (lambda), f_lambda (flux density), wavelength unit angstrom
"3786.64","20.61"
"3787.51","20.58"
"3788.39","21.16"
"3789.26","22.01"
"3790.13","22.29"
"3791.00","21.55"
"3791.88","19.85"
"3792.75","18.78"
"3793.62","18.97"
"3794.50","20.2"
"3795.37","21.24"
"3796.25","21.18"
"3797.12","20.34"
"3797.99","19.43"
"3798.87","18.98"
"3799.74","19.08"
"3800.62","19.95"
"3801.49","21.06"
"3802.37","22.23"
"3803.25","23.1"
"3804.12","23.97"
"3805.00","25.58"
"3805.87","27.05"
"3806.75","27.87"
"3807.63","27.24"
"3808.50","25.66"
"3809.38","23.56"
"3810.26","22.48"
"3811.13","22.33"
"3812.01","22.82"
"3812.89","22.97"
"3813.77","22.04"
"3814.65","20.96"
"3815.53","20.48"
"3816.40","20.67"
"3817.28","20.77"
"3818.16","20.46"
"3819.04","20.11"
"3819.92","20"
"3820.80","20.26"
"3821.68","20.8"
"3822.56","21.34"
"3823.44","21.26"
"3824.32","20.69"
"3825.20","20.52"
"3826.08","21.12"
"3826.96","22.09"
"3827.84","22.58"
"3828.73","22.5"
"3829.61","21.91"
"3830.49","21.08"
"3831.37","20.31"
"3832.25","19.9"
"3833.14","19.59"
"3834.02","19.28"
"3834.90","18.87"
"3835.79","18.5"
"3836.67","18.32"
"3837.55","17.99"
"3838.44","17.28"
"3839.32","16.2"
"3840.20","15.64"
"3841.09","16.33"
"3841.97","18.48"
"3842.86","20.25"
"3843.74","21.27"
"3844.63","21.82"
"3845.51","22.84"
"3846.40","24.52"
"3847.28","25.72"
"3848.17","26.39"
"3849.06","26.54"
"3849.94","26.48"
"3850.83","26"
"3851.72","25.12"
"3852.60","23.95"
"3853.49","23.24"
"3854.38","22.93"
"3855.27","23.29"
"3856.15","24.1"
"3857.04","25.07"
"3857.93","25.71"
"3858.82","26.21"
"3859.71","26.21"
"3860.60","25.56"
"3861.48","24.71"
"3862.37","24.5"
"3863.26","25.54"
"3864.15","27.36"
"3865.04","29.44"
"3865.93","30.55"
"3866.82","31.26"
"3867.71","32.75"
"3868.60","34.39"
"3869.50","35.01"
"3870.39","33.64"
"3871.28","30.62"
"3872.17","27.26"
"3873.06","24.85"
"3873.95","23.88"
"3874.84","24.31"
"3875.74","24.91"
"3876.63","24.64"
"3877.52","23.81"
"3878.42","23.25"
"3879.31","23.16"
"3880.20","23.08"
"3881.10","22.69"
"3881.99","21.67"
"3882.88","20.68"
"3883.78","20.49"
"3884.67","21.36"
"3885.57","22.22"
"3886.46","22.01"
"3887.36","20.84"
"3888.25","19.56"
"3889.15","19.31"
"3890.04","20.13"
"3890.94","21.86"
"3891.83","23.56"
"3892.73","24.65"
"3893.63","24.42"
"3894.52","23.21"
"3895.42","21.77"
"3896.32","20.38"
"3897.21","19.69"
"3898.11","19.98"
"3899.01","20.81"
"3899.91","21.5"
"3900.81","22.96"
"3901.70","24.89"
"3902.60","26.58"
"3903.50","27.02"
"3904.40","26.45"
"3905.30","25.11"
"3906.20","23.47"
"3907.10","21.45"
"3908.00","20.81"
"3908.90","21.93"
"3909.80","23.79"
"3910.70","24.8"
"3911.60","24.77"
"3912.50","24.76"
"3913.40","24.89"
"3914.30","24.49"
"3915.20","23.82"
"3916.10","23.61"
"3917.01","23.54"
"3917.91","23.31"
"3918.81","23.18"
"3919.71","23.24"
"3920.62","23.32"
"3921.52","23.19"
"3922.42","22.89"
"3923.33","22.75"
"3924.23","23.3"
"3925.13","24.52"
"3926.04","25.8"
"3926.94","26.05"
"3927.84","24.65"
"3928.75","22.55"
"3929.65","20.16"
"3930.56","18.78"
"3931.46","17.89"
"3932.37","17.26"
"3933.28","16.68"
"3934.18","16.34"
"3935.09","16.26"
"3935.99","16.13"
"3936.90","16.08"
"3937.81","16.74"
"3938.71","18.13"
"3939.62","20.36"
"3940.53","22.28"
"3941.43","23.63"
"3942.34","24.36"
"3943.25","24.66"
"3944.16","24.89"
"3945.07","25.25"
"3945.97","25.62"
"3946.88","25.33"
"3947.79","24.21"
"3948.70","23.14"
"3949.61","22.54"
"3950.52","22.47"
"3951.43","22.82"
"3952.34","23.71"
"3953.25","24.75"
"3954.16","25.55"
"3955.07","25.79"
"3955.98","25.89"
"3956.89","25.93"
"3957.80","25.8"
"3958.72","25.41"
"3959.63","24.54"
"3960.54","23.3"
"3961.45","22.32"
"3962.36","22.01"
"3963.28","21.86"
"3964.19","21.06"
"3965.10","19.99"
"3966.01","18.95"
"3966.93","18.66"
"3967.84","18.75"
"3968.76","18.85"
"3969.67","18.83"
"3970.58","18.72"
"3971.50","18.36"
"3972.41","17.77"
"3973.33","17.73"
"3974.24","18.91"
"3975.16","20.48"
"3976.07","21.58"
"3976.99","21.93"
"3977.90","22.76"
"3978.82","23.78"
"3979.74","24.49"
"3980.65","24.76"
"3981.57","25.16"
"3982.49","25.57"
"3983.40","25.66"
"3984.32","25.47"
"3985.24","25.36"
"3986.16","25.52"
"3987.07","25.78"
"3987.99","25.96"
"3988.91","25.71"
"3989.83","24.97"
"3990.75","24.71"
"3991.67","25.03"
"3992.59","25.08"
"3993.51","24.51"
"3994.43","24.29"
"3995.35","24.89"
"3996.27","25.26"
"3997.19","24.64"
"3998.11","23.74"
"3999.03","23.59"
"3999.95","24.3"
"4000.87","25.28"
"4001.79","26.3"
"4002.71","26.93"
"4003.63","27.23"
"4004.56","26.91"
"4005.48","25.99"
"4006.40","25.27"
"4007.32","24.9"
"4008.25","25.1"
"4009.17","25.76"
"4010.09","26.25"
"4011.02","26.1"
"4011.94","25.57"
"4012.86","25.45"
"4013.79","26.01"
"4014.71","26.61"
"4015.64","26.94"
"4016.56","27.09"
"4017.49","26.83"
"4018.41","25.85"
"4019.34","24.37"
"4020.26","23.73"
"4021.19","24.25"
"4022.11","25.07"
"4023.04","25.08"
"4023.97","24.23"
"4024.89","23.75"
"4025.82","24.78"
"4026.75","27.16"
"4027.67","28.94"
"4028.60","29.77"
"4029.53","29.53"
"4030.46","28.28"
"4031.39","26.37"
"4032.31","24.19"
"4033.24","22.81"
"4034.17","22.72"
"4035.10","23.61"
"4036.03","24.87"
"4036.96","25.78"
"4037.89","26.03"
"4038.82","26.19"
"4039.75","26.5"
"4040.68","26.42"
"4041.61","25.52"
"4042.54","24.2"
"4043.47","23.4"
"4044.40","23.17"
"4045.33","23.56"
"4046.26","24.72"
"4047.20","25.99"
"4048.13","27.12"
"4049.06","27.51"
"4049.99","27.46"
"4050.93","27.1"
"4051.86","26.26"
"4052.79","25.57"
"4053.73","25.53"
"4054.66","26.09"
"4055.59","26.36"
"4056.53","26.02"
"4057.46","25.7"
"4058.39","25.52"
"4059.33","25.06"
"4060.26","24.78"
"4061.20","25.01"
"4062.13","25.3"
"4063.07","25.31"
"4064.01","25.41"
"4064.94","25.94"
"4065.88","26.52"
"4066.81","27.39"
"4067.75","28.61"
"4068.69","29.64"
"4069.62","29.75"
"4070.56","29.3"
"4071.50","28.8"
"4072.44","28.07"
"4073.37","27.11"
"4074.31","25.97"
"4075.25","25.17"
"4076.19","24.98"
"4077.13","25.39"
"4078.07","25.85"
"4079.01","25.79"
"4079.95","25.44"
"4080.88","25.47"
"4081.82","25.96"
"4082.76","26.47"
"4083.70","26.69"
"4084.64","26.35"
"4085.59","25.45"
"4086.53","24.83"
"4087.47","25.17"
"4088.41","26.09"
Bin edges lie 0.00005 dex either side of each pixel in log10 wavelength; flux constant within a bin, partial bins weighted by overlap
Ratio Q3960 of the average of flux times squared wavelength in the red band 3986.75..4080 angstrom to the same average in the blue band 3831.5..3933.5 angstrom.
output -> 1.19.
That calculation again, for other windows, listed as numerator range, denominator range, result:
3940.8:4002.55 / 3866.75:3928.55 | 1.01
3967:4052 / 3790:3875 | 1.17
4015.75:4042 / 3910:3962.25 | 1.18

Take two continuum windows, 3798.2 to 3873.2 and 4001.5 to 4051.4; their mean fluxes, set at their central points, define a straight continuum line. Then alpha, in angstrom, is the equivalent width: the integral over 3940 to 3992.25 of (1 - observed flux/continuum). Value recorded 3.82 angstrom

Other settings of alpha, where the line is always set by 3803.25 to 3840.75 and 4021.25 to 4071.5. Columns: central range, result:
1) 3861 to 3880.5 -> -4.5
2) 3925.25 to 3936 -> 1.5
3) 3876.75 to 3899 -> 0.8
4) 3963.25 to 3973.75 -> 2.3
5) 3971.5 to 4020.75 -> 0.6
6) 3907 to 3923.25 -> -0.1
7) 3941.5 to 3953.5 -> -0.1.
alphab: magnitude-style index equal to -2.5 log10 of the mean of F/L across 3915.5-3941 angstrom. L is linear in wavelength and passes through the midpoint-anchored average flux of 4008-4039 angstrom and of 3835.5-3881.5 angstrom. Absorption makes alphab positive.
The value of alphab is 0.19 mag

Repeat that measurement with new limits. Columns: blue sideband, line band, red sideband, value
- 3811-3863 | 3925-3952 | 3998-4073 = 0.12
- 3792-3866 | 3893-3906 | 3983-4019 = 0.02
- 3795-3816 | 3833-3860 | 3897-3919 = 0.04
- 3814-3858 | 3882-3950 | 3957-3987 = -0.02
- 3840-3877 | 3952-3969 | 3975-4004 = 0.10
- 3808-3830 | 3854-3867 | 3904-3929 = -0.16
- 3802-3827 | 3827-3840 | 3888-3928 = 0.15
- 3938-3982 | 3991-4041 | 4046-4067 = -0.05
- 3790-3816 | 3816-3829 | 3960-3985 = 0.05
